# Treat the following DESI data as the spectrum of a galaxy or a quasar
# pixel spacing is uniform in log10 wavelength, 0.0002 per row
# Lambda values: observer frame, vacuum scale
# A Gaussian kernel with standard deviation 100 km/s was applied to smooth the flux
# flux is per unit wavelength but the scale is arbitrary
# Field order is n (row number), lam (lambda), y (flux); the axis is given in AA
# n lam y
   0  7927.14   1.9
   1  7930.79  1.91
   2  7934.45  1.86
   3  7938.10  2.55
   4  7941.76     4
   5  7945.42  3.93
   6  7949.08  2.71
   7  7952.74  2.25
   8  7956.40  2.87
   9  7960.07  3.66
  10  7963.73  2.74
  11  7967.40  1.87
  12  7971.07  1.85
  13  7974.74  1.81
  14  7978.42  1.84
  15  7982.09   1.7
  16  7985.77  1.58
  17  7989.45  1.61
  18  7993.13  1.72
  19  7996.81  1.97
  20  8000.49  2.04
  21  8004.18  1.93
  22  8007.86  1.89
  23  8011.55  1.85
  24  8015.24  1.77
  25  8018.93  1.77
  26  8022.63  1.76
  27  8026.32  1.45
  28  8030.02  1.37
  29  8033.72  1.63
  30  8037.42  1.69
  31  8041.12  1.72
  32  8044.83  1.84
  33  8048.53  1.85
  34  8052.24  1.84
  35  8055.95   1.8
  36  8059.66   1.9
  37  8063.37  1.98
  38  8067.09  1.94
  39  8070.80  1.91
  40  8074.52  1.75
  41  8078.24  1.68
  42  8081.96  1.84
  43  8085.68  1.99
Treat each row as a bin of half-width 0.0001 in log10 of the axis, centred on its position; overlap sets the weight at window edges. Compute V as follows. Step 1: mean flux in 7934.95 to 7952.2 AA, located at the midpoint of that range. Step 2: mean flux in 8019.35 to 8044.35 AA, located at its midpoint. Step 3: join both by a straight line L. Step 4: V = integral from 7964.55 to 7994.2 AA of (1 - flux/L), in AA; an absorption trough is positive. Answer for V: 8.6 AA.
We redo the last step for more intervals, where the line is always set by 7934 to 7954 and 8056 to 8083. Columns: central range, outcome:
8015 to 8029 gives 3.81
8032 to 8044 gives 2.46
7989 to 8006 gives 4.22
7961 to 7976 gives 3.20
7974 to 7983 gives 2.96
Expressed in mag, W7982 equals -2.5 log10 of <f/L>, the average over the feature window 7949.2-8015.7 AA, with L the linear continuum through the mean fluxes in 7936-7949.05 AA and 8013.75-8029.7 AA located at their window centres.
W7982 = 0.194 mag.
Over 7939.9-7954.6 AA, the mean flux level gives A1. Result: 3.22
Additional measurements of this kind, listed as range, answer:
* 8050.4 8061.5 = 1.85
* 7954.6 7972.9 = 2.6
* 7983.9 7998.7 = 1.72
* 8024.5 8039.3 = 1.54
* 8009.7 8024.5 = 1.79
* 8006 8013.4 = 1.87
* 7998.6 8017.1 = 1.9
